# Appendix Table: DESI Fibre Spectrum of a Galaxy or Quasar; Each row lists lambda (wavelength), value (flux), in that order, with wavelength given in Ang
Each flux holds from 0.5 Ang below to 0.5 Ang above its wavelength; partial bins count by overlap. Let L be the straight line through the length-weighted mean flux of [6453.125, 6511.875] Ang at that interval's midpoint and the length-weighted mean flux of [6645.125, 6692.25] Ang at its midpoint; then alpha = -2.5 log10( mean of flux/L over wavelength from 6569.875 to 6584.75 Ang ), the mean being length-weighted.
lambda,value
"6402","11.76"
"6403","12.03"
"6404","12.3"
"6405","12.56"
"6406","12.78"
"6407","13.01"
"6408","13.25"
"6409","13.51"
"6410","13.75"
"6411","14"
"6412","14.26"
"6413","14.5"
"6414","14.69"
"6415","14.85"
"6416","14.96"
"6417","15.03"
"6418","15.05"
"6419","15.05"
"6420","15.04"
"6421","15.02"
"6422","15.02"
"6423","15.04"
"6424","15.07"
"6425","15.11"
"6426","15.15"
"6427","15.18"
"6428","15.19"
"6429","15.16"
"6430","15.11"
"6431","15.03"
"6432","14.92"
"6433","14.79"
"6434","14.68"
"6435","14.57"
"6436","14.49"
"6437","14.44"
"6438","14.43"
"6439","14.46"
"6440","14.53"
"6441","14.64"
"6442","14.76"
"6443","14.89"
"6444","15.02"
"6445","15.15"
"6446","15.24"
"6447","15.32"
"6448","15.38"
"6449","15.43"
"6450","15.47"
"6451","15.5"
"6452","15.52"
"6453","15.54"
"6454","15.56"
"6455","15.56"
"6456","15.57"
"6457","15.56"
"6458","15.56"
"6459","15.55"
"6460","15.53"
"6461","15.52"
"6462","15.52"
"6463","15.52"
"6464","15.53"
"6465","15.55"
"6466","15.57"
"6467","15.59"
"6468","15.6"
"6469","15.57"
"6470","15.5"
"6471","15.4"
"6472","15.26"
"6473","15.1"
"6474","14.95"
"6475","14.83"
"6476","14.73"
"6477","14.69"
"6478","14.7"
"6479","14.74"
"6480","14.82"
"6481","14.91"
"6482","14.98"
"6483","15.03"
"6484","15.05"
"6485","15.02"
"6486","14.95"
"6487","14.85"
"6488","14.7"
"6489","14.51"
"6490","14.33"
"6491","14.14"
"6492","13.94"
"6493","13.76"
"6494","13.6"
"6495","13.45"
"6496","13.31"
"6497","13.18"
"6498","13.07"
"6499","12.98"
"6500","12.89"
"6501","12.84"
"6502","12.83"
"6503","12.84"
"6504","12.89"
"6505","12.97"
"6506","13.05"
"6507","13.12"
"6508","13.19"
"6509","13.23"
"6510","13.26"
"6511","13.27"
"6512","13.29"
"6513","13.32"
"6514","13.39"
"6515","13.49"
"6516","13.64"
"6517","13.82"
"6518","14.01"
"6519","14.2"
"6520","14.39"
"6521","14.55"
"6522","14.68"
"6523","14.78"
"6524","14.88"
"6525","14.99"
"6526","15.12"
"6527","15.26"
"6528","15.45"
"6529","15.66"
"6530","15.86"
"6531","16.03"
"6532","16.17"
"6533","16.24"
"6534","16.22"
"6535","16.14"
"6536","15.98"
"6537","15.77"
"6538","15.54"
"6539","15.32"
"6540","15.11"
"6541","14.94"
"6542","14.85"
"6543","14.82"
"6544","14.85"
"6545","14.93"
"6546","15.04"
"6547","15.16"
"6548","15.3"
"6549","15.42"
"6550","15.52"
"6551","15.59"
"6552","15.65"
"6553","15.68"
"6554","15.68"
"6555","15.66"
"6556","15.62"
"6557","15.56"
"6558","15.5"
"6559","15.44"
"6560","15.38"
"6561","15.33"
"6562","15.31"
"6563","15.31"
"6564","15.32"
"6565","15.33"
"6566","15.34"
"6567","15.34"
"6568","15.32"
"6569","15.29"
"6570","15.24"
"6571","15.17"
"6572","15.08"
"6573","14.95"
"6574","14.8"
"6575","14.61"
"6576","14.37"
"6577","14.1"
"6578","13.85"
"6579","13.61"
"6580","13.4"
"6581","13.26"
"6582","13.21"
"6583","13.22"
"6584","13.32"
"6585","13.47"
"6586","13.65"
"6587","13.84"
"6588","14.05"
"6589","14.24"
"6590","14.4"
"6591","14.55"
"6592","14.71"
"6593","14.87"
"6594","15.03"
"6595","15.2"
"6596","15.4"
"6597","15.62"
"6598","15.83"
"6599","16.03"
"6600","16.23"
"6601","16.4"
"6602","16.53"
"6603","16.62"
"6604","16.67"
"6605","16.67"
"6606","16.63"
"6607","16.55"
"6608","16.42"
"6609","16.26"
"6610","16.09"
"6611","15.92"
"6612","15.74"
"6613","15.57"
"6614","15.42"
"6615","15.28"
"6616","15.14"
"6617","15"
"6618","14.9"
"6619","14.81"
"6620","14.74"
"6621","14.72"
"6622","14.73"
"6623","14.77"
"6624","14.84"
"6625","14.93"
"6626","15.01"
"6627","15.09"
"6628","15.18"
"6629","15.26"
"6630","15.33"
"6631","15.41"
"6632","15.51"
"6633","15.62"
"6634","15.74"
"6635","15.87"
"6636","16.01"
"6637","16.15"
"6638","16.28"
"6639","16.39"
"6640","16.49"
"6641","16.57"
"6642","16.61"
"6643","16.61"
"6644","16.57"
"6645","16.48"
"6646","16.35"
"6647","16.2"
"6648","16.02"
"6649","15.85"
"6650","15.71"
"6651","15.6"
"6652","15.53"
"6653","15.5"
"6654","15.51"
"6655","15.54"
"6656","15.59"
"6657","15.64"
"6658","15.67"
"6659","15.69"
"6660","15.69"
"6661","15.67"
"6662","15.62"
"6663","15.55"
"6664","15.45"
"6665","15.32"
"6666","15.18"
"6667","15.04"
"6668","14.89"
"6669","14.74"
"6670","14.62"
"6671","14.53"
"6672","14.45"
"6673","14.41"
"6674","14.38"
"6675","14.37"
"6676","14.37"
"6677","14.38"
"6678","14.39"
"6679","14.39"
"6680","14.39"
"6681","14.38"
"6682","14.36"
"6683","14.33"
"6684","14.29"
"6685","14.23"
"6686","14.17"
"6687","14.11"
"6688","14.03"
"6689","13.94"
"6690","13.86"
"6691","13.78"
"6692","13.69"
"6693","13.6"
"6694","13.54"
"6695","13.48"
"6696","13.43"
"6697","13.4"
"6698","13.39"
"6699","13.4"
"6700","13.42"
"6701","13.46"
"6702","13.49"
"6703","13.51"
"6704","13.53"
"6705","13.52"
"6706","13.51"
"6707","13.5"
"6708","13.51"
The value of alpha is 0.05 mag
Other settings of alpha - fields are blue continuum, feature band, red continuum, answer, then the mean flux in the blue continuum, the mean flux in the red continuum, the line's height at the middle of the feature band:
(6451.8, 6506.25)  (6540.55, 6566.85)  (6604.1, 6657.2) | -0.01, 14.6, 15.7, 15.2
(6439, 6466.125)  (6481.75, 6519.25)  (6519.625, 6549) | 0.12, 15.3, 15.3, 15.3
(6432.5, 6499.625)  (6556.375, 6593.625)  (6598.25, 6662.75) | 0.06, 14.9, 15.8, 15.5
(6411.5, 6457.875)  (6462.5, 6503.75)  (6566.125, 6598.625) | 0.03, 15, 14.5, 14.8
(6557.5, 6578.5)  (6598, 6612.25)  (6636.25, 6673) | -0.07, 15.1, 15.7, 15.3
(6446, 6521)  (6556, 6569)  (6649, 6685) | -0.05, 14.5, 15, 14.7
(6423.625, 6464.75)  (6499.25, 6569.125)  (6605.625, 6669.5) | 0.04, 15.2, 15.6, 15.4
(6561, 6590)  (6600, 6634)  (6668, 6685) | -0.08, 14.4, 14.4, 14.4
